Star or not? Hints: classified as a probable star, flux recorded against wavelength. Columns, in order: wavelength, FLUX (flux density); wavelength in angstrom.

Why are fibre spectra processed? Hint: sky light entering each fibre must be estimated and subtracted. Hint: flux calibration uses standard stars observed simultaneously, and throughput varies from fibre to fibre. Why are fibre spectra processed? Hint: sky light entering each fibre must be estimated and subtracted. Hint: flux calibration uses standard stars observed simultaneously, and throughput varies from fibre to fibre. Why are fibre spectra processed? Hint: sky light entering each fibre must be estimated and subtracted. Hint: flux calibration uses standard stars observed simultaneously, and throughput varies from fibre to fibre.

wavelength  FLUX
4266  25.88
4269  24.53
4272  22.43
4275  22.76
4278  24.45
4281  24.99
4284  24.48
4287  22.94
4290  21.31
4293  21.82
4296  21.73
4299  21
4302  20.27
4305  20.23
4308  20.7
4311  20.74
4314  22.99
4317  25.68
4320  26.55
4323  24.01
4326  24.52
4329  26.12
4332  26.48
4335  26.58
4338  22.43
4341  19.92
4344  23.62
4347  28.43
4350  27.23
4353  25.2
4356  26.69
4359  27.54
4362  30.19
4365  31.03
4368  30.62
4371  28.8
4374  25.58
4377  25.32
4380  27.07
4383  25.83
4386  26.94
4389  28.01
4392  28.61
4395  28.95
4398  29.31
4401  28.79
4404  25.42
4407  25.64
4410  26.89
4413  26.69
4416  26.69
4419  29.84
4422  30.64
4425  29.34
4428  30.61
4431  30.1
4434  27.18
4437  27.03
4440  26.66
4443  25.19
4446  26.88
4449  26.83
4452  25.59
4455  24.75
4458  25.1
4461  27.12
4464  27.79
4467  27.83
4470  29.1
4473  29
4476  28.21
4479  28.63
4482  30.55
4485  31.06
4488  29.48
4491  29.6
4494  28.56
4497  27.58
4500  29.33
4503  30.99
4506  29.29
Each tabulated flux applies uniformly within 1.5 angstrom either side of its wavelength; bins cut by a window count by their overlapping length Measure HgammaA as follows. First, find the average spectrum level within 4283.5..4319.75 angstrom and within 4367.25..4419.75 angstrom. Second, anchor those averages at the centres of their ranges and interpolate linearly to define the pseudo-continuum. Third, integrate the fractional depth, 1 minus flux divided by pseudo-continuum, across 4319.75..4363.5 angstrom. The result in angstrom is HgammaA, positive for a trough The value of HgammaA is -2.3 angstrom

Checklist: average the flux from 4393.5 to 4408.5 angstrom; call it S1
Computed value 27.6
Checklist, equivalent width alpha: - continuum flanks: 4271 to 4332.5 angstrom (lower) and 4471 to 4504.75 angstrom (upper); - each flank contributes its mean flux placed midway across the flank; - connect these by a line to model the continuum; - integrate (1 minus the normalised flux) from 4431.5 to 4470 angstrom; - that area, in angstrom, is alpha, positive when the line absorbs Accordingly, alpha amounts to 1.9 angstrom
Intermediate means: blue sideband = 23.1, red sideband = 29.4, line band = 26.7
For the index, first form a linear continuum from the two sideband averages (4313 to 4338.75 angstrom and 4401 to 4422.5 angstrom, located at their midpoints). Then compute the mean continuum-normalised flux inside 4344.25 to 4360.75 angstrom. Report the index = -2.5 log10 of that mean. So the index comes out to -0.04 mag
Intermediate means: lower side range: 25.2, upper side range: 27.3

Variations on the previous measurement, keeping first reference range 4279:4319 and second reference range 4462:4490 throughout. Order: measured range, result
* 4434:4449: 0.05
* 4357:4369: -0.20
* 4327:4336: -0.12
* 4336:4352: -0.02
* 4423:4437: -0.07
